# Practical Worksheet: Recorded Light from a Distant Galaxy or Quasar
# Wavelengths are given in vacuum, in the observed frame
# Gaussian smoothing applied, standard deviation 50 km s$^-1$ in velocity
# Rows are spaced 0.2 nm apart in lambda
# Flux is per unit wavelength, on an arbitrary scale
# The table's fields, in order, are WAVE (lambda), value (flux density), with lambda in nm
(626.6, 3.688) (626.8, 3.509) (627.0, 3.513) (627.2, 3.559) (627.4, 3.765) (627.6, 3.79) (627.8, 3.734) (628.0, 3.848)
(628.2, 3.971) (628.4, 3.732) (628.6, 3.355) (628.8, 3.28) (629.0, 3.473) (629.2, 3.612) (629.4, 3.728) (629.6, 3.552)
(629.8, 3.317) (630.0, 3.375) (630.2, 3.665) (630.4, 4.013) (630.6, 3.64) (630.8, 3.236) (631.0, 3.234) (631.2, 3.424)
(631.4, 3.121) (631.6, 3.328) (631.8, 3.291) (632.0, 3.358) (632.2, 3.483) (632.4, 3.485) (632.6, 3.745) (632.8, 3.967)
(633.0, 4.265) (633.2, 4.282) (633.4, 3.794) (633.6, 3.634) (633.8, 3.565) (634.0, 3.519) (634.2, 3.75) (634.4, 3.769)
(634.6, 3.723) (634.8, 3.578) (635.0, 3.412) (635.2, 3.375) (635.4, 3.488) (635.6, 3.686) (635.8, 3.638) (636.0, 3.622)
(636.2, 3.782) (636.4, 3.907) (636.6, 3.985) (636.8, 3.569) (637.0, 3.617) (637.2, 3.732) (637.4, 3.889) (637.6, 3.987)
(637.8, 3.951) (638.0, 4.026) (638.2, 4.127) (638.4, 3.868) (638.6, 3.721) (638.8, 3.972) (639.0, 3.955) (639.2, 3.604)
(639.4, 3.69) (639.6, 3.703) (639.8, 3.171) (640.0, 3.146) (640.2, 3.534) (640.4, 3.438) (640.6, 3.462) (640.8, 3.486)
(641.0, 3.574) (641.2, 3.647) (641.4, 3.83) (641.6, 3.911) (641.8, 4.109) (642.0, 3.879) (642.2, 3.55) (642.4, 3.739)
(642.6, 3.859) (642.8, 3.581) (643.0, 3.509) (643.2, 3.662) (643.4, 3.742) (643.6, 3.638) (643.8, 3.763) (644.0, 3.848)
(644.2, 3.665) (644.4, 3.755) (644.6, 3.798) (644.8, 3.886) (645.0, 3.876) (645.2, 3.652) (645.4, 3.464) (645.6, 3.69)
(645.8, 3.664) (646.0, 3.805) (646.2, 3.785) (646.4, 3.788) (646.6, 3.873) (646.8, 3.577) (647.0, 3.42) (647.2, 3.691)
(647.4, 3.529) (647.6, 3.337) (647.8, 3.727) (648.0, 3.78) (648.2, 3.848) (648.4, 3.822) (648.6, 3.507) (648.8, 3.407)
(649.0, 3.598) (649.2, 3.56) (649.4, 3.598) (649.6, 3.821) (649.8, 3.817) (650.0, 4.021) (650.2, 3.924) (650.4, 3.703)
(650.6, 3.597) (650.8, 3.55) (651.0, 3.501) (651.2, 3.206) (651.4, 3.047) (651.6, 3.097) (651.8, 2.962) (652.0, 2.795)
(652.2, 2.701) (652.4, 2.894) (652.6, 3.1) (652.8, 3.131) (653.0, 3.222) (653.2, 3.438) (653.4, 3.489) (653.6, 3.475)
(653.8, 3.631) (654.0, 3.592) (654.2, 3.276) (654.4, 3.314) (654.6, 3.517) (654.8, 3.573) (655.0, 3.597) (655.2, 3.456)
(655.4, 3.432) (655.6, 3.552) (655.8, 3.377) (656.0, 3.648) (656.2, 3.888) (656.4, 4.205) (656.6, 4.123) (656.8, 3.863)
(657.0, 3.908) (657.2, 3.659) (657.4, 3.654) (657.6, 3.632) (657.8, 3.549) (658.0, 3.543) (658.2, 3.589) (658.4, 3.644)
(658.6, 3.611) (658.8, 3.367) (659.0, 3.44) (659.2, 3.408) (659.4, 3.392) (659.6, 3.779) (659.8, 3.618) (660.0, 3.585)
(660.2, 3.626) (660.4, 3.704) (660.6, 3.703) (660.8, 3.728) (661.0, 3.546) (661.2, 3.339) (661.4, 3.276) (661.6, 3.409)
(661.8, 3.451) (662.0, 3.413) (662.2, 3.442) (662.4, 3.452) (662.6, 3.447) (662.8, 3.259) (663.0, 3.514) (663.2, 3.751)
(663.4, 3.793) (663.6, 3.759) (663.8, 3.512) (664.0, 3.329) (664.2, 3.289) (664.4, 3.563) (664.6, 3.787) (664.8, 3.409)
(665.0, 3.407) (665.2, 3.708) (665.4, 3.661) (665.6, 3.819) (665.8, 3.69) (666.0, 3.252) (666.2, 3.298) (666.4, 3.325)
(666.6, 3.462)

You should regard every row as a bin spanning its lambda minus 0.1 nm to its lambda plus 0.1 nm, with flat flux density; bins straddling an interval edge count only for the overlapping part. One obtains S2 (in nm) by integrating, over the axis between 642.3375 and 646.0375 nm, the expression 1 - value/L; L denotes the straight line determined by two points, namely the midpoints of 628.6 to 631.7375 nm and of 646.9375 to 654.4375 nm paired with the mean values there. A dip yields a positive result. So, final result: -0.28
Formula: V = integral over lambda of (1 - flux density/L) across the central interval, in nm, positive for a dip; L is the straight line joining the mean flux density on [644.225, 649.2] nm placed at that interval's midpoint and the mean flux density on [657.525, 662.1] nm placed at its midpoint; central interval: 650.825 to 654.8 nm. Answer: 0.40 nm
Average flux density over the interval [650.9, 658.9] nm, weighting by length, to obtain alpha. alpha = 3.46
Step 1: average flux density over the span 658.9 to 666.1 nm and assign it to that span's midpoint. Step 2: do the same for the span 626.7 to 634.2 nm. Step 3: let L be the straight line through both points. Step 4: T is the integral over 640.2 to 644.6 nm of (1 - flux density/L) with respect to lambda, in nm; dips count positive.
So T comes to -0.15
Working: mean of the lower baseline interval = 3.6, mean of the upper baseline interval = 3.54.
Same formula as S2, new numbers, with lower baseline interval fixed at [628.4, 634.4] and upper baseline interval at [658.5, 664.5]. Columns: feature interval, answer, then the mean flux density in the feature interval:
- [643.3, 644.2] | -0.048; 3.74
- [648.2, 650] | -0.068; 3.67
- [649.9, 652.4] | 0.150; 3.32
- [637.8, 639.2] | -0.141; 3.92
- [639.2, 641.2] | 0.042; 3.48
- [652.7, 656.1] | 0.074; 3.45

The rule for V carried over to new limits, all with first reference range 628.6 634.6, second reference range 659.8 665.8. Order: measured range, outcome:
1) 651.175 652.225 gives 0.17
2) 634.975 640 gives -0.22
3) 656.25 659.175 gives -0.12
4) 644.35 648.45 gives -0.16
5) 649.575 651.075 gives -0.08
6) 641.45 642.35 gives -0.07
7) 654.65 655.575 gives 0.01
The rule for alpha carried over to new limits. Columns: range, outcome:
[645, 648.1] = 3.66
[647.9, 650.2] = 3.72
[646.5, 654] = 3.47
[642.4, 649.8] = 3.68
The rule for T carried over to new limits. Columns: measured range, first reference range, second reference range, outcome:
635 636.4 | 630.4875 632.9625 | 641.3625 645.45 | -0.02 nm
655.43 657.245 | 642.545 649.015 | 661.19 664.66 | -0.12 nm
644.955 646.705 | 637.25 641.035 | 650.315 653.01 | -0.16 nm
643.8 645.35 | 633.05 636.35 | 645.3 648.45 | -0.04 nm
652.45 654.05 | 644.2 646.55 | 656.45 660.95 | 0.14 nm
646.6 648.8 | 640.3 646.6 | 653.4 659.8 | 0.03 nm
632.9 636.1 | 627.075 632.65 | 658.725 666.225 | -0.14 nm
